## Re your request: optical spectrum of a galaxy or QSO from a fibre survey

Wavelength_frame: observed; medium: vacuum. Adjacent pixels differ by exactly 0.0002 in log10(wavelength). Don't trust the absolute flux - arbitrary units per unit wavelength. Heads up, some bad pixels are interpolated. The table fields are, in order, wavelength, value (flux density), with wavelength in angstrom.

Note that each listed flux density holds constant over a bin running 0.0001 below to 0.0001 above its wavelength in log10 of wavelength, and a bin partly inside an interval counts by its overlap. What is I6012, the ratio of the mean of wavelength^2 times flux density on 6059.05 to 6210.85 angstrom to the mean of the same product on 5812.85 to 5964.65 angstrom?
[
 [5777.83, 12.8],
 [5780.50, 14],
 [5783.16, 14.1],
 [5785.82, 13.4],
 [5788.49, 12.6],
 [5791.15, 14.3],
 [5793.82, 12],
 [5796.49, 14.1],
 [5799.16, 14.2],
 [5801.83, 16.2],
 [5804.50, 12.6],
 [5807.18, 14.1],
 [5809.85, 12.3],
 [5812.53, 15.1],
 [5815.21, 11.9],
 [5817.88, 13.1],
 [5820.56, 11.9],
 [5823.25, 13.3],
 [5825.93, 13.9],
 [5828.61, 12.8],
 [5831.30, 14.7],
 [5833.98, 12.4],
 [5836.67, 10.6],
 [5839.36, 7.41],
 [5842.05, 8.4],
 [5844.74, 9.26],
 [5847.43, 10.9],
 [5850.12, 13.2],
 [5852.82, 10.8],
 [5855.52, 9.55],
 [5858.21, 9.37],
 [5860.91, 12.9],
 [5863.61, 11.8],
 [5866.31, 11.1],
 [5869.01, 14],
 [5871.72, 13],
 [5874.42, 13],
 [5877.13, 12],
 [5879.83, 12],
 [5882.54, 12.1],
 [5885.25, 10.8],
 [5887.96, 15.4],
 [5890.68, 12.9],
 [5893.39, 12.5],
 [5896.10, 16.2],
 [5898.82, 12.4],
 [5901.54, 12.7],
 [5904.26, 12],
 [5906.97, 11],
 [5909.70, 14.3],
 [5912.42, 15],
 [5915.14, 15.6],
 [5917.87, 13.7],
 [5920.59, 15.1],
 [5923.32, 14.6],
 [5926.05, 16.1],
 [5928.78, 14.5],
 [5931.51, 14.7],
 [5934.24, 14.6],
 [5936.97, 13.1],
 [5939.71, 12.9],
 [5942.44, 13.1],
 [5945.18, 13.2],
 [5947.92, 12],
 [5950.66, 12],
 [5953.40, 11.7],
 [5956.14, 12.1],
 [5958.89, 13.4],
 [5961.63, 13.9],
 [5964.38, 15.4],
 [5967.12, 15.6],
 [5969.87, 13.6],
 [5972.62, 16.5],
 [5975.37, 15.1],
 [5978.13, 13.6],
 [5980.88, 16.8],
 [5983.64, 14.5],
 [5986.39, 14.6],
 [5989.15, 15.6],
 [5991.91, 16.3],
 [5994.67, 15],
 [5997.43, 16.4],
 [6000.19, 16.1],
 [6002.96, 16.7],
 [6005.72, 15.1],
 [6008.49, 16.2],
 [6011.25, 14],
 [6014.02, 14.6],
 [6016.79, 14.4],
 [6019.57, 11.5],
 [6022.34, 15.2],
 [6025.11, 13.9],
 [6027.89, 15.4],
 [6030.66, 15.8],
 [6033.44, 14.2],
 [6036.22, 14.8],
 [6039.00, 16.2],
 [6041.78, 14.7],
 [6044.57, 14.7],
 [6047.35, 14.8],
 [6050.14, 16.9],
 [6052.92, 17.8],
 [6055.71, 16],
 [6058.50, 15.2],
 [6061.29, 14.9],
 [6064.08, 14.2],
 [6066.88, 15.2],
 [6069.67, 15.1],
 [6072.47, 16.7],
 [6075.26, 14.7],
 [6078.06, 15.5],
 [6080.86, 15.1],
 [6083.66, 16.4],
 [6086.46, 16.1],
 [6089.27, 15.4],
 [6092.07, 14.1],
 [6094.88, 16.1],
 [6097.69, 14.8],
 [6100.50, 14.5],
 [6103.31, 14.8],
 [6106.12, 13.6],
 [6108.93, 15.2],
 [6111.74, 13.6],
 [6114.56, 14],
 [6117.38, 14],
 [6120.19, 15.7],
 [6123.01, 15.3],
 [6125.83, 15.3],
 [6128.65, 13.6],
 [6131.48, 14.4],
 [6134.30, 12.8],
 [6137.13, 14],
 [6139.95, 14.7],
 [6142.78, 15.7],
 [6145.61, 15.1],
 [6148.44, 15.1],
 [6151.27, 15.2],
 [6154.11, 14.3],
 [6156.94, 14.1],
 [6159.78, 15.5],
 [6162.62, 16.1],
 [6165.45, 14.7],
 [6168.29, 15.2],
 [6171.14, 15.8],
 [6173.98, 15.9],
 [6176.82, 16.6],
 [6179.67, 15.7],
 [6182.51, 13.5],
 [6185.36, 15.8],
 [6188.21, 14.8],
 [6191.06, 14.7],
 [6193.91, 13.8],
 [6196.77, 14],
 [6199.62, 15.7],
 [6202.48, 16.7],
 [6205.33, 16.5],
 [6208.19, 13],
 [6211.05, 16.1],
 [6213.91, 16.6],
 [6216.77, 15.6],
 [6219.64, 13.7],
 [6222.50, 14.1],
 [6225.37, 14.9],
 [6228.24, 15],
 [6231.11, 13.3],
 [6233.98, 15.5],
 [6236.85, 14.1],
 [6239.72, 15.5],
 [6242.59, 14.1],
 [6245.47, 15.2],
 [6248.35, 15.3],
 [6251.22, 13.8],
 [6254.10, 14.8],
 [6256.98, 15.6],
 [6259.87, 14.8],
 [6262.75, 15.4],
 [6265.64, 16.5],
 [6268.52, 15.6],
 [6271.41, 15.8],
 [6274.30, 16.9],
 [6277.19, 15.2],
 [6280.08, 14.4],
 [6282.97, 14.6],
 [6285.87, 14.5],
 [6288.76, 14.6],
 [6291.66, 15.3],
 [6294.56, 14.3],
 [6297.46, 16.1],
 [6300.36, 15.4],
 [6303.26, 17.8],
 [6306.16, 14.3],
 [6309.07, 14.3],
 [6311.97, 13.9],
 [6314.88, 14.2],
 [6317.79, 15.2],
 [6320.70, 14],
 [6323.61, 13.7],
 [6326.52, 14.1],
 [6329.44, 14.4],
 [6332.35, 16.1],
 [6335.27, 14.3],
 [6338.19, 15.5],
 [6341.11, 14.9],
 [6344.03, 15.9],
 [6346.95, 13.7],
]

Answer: 1.28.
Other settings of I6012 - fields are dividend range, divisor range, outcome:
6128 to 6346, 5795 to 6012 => 1.24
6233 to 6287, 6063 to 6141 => 1.08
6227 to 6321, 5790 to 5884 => 1.41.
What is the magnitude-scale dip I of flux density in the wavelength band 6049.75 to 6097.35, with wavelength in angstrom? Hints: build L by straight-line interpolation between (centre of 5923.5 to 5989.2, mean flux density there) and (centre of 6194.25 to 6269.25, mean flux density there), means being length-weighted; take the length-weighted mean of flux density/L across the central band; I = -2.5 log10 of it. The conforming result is -0.08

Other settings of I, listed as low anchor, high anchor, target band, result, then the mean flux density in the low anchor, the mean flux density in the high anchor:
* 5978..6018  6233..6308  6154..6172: 0.01 mag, 15.4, 15.2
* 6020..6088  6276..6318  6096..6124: 0.05 mag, 15.3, 14.9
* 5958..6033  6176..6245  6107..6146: 0.03 mag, 15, 15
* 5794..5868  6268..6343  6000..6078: -0.14 mag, 12.1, 15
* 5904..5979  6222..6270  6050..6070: -0.10 mag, 13.9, 14.9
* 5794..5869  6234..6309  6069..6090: -0.13 mag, 12.2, 15.2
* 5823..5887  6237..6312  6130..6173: -0.05 mag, 11.6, 15.2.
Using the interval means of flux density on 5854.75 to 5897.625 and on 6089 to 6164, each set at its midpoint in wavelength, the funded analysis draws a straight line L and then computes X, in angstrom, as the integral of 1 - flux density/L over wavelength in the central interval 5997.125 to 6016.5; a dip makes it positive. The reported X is -2.6 angstrom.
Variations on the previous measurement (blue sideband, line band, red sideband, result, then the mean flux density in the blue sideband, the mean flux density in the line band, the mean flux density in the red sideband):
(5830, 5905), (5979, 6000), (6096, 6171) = -3.8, 11.9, 15.6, 14.7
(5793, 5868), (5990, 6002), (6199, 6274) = -2.3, 12.1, 16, 15.1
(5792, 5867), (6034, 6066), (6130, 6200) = -3.4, 12.2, 15.4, 14.9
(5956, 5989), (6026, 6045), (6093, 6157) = -0.6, 14.7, 15.1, 14.6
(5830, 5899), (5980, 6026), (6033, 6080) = -2.2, 11.9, 15.1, 15.4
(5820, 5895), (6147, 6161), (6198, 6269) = -0.4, 11.9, 14.8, 15.1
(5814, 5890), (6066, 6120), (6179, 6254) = -4.5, 11.9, 15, 14.9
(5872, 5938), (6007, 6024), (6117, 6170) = -0.2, 13.6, 14.3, 14.8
